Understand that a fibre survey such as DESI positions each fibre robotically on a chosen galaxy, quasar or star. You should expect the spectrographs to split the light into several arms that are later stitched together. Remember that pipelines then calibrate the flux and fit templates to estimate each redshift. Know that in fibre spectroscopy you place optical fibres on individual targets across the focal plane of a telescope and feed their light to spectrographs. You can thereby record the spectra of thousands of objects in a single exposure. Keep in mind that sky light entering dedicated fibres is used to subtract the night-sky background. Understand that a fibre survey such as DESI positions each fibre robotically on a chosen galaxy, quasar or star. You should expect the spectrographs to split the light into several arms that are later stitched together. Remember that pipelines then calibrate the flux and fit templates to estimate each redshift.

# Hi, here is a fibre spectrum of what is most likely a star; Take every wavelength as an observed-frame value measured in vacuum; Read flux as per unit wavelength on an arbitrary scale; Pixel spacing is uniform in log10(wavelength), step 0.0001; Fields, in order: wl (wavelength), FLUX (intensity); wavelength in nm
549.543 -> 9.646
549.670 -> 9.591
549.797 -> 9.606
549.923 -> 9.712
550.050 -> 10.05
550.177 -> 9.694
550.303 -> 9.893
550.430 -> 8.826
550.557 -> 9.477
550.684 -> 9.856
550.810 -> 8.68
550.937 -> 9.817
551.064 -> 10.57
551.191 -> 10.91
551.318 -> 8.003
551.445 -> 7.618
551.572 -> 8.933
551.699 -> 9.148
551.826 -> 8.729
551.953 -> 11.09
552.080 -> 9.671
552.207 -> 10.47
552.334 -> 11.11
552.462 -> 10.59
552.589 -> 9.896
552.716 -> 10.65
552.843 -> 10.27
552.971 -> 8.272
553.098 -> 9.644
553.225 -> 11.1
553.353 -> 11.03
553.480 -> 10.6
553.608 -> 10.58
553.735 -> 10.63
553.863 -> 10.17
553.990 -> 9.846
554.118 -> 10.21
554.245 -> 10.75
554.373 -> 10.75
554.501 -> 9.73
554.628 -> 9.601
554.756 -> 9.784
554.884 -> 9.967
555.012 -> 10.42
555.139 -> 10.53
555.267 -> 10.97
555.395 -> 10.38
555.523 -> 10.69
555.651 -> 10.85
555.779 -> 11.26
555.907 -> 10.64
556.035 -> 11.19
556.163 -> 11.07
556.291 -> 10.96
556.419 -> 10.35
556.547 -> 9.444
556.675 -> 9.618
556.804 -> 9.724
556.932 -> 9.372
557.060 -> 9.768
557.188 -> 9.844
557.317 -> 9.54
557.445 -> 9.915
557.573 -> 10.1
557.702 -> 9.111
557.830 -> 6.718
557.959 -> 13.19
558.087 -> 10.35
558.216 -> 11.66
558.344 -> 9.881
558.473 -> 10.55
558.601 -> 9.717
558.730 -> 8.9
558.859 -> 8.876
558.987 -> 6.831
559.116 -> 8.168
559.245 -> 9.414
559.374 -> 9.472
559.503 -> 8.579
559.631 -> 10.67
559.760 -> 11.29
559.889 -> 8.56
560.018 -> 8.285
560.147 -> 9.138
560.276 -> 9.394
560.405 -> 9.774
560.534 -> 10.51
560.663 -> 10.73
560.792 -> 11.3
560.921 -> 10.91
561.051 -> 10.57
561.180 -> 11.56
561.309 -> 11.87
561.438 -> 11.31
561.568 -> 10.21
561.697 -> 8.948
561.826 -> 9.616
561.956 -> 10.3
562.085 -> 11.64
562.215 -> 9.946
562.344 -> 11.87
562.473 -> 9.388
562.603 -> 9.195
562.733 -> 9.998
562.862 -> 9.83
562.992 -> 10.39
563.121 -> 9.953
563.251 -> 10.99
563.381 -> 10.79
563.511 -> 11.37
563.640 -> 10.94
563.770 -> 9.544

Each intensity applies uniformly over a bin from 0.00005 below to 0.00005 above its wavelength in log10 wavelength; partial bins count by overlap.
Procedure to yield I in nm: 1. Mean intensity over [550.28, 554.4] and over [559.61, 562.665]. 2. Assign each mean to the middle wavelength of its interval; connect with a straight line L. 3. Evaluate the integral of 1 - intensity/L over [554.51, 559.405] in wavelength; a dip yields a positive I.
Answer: 0.069 nm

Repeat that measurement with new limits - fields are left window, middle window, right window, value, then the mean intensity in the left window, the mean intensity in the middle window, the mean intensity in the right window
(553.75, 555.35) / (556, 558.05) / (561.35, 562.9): 0.05 nm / 10.2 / 9.98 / 10.2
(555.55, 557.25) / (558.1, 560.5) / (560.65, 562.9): 0.23 nm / 10.3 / 9.43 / 10.5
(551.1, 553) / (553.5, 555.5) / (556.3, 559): -0.11 nm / 9.73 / 10.3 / 9.77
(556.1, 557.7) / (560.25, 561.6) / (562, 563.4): -0.07 nm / 9.94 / 10.8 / 10.3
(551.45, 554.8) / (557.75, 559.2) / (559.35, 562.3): 0.09 nm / 10.1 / 9.52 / 10.2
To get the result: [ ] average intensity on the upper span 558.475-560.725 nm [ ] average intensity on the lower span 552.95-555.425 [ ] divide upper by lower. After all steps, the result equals 0.9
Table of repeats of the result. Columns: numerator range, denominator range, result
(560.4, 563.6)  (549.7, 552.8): 1.08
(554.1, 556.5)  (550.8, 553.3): 1.08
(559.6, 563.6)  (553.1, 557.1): 1.00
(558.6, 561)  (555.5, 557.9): 0.95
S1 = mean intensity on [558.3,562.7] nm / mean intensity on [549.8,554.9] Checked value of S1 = 1.00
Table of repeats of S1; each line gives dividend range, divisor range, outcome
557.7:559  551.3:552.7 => 1.01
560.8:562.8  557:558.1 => 1.07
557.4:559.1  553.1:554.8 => 0.93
